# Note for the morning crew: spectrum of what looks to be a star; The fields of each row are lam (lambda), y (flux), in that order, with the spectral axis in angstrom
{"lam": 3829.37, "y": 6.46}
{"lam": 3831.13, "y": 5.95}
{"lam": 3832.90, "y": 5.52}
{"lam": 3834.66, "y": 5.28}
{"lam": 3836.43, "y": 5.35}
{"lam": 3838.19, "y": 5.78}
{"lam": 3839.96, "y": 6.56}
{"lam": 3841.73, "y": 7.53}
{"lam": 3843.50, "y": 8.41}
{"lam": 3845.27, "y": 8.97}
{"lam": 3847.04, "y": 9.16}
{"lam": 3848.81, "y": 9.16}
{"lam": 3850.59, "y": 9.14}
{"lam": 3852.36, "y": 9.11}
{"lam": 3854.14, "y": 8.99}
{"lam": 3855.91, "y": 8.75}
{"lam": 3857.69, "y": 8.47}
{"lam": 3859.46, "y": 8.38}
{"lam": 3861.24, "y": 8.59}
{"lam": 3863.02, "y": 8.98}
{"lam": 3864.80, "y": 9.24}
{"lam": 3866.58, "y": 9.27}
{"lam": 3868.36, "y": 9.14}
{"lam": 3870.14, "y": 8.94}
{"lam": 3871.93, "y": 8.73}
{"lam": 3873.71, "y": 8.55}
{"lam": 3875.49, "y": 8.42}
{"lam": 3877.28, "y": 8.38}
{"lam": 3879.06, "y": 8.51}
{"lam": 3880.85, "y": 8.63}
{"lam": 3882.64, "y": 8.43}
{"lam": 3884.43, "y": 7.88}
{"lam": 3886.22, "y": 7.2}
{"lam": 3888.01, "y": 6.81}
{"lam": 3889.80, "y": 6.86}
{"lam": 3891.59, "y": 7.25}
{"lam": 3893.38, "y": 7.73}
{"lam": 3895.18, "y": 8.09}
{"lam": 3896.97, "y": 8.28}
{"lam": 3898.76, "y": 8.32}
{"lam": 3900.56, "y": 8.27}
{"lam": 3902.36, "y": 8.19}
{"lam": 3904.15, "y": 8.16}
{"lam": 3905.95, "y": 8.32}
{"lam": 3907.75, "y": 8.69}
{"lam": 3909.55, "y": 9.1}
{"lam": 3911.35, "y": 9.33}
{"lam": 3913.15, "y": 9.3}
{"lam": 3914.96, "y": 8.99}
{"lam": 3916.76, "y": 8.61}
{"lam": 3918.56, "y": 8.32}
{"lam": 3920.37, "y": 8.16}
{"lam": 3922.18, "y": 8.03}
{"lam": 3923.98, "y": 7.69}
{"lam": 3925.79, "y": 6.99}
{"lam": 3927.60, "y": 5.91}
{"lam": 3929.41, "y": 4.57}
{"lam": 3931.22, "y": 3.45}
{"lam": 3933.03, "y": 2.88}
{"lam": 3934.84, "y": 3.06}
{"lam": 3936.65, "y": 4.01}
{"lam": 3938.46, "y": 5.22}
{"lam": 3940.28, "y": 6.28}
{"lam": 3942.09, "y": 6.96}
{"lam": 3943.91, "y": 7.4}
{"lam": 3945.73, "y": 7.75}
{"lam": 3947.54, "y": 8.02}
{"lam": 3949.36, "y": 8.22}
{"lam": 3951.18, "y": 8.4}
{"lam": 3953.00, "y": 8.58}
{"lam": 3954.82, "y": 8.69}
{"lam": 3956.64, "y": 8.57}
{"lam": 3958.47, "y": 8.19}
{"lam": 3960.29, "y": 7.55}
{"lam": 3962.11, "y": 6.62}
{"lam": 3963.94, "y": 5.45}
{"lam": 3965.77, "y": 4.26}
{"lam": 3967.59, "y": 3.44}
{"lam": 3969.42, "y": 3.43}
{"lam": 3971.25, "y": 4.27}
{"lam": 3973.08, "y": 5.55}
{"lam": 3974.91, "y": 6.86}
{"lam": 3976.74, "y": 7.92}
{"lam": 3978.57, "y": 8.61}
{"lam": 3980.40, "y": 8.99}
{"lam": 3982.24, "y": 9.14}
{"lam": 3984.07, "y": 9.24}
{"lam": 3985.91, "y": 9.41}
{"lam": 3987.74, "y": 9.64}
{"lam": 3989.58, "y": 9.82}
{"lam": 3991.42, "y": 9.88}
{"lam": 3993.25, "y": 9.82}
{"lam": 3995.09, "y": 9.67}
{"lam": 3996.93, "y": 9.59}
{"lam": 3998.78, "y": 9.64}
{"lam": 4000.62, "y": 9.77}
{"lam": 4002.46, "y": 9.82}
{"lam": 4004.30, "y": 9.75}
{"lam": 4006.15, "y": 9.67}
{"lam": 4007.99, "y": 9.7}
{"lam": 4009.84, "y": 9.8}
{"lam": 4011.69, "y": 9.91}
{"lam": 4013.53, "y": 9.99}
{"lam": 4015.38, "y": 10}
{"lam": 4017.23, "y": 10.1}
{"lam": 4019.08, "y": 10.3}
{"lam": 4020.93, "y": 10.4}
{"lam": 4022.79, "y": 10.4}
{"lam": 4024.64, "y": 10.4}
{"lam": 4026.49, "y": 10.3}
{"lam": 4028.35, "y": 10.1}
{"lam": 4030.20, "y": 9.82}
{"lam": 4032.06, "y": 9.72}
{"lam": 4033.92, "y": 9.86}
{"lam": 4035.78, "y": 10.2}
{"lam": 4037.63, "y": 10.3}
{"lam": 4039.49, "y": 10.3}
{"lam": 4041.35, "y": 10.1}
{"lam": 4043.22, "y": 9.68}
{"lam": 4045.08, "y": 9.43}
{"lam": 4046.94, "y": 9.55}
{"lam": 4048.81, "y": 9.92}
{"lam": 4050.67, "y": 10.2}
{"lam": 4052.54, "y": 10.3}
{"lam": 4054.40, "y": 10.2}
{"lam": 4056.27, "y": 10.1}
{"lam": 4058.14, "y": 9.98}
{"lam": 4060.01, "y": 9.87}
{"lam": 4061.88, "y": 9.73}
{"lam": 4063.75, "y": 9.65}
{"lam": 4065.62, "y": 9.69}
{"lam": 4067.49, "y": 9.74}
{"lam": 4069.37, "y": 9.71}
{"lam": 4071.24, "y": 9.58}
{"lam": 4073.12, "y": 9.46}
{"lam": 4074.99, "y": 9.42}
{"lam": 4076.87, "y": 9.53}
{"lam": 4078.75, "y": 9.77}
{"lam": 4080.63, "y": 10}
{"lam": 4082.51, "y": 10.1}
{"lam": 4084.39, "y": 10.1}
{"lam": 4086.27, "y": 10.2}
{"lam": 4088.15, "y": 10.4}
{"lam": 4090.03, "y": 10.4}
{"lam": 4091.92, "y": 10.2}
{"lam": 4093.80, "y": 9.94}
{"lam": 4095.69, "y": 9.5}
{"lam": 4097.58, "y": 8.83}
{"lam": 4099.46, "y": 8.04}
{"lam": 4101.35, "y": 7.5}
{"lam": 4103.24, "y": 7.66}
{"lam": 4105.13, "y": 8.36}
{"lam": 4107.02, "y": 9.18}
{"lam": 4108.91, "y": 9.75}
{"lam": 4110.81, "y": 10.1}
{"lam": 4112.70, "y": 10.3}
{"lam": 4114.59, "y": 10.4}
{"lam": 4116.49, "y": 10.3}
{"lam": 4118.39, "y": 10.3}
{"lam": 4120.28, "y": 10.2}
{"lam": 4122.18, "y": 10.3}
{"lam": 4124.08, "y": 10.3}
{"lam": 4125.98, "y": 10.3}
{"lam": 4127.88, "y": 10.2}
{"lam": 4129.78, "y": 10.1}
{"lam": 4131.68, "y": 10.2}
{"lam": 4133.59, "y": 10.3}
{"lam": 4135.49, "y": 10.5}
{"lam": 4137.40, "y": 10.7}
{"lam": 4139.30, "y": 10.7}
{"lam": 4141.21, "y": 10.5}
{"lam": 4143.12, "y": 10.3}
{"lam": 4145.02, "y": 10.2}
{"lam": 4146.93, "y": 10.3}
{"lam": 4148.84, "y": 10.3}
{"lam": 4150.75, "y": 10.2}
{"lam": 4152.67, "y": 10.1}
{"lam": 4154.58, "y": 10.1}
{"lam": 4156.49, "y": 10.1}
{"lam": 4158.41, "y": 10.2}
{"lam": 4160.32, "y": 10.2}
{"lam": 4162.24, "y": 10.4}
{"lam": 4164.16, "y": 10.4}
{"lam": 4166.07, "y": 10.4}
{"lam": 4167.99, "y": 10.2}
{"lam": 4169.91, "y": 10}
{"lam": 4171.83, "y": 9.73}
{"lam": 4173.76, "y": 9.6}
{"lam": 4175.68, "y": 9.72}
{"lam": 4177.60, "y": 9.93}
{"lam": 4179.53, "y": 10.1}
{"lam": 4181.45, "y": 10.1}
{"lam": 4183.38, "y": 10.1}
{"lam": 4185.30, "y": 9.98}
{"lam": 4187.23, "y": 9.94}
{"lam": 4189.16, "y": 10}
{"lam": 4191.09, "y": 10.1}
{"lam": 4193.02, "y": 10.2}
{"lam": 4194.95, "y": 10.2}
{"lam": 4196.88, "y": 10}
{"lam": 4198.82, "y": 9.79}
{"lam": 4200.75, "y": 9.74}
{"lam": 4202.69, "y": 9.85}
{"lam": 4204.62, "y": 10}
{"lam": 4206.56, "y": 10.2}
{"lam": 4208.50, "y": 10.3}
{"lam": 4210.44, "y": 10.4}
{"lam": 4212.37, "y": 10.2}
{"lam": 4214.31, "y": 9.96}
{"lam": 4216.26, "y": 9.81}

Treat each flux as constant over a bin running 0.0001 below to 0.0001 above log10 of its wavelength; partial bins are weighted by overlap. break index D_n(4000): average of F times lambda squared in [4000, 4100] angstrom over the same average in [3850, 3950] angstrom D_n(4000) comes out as 1.4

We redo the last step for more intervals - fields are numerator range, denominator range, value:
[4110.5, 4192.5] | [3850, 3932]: 1.42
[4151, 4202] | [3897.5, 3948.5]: 1.60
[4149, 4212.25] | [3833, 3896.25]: 1.45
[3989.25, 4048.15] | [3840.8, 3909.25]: 1.27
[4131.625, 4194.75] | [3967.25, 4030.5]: 1.22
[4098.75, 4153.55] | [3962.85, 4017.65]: 1.26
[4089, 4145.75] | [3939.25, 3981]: 1.54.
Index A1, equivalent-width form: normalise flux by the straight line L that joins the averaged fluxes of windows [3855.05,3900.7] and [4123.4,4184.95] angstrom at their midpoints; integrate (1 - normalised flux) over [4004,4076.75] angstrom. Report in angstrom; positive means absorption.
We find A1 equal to -3.9 angstrom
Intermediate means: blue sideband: 8.31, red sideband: 10.2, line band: 9.93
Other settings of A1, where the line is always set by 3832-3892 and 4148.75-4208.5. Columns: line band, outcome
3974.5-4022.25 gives -3.3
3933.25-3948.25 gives 4.7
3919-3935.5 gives 5.3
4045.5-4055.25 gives -0.8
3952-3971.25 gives 5.1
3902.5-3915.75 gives -0.7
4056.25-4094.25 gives -1.9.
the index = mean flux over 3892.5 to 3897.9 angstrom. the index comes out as 8.04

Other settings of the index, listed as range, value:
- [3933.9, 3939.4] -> 4.1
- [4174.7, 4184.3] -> 9.99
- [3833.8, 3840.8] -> 5.74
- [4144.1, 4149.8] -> 10.3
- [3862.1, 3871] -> 9.11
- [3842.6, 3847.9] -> 8.84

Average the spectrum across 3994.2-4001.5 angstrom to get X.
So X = 9.66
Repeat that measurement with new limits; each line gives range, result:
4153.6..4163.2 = 10.2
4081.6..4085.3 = 10.1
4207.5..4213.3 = 10.3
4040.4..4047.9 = 9.68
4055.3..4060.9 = 9.98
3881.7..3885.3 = 8.15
